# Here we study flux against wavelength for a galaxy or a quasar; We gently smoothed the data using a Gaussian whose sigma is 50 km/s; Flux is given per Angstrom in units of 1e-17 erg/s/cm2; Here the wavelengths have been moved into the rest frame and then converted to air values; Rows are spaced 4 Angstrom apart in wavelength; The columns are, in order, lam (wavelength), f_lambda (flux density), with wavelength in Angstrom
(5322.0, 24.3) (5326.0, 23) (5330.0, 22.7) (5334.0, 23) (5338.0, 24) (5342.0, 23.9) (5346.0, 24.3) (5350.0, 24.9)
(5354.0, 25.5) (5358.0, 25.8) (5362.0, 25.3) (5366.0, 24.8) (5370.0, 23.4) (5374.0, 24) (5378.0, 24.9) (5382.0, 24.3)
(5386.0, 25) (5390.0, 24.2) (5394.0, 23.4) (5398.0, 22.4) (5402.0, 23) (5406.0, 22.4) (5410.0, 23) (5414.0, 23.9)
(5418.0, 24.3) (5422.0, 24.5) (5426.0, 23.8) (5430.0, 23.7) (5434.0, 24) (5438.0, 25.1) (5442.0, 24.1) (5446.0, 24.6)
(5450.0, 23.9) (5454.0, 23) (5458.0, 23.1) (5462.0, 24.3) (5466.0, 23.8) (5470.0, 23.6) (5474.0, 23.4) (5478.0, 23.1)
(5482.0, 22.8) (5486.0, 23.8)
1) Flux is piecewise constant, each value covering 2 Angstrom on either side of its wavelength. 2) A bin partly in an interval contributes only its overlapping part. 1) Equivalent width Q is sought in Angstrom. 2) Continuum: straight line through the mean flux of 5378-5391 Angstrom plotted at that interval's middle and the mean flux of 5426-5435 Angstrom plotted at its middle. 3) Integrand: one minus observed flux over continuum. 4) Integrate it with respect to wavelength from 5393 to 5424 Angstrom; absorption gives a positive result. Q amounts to 1.1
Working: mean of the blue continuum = 24.6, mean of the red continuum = 23.8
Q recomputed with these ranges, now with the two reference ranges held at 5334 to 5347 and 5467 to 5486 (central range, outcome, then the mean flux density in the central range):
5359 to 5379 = -0.64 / 24.5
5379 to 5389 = -0.39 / 24.6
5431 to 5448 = -0.68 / 24.4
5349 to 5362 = -0.87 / 25.4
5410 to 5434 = -0.41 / 23.9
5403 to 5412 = 0.33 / 22.7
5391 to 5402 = 0.29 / 23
